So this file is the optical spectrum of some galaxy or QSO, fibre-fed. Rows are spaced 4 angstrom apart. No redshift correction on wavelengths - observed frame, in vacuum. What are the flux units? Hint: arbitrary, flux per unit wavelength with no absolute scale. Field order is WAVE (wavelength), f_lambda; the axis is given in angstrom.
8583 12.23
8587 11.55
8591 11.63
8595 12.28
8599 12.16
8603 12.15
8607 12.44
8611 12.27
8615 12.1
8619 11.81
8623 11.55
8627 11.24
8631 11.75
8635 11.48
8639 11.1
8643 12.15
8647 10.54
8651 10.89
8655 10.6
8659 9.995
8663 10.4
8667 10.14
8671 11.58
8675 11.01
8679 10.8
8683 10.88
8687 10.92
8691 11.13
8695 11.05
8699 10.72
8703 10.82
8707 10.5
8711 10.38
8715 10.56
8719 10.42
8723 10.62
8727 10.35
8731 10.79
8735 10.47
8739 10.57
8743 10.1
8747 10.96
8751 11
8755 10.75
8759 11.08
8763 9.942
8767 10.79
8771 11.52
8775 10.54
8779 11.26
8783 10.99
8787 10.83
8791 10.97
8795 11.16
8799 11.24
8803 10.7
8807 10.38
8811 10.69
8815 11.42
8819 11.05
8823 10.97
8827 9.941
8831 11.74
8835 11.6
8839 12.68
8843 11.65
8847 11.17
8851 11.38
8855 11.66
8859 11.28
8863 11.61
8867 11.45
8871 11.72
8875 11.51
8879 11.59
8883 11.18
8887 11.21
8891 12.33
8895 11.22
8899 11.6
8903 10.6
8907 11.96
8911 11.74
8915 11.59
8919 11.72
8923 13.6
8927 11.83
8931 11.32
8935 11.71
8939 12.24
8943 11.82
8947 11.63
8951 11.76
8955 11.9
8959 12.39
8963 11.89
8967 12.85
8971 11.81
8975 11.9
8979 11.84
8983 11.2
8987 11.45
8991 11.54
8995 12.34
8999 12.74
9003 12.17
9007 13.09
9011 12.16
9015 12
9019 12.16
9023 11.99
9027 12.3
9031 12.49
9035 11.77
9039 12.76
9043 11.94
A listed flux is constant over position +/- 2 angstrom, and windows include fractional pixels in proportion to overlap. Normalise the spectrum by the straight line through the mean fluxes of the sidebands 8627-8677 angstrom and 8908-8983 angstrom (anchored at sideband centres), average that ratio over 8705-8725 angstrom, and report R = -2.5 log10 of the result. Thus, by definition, 0.07 mag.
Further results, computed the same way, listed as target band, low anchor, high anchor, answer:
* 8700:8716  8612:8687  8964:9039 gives 0.07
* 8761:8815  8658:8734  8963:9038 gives 0.02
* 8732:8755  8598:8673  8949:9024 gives 0.09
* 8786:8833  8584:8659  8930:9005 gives 0.08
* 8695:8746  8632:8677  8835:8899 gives 0.06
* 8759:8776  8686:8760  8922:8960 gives 0.02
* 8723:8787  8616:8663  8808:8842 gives 0.05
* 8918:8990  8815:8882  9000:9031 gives 0.00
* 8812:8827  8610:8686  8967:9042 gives 0.06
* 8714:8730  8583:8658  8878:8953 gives 0.11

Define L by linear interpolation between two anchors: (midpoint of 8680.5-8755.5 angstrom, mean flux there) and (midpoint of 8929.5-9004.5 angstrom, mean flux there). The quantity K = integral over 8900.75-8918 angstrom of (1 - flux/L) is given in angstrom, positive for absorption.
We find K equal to 0.2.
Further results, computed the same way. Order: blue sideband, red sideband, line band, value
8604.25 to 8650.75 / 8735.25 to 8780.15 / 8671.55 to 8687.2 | 0.5 angstrom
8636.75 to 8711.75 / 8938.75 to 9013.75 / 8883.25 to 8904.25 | 0.5 angstrom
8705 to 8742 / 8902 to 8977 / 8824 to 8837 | 0.1 angstrom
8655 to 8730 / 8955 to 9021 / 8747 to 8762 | 0.1 angstrom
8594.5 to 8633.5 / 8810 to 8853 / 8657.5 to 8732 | 6.5 angstrom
